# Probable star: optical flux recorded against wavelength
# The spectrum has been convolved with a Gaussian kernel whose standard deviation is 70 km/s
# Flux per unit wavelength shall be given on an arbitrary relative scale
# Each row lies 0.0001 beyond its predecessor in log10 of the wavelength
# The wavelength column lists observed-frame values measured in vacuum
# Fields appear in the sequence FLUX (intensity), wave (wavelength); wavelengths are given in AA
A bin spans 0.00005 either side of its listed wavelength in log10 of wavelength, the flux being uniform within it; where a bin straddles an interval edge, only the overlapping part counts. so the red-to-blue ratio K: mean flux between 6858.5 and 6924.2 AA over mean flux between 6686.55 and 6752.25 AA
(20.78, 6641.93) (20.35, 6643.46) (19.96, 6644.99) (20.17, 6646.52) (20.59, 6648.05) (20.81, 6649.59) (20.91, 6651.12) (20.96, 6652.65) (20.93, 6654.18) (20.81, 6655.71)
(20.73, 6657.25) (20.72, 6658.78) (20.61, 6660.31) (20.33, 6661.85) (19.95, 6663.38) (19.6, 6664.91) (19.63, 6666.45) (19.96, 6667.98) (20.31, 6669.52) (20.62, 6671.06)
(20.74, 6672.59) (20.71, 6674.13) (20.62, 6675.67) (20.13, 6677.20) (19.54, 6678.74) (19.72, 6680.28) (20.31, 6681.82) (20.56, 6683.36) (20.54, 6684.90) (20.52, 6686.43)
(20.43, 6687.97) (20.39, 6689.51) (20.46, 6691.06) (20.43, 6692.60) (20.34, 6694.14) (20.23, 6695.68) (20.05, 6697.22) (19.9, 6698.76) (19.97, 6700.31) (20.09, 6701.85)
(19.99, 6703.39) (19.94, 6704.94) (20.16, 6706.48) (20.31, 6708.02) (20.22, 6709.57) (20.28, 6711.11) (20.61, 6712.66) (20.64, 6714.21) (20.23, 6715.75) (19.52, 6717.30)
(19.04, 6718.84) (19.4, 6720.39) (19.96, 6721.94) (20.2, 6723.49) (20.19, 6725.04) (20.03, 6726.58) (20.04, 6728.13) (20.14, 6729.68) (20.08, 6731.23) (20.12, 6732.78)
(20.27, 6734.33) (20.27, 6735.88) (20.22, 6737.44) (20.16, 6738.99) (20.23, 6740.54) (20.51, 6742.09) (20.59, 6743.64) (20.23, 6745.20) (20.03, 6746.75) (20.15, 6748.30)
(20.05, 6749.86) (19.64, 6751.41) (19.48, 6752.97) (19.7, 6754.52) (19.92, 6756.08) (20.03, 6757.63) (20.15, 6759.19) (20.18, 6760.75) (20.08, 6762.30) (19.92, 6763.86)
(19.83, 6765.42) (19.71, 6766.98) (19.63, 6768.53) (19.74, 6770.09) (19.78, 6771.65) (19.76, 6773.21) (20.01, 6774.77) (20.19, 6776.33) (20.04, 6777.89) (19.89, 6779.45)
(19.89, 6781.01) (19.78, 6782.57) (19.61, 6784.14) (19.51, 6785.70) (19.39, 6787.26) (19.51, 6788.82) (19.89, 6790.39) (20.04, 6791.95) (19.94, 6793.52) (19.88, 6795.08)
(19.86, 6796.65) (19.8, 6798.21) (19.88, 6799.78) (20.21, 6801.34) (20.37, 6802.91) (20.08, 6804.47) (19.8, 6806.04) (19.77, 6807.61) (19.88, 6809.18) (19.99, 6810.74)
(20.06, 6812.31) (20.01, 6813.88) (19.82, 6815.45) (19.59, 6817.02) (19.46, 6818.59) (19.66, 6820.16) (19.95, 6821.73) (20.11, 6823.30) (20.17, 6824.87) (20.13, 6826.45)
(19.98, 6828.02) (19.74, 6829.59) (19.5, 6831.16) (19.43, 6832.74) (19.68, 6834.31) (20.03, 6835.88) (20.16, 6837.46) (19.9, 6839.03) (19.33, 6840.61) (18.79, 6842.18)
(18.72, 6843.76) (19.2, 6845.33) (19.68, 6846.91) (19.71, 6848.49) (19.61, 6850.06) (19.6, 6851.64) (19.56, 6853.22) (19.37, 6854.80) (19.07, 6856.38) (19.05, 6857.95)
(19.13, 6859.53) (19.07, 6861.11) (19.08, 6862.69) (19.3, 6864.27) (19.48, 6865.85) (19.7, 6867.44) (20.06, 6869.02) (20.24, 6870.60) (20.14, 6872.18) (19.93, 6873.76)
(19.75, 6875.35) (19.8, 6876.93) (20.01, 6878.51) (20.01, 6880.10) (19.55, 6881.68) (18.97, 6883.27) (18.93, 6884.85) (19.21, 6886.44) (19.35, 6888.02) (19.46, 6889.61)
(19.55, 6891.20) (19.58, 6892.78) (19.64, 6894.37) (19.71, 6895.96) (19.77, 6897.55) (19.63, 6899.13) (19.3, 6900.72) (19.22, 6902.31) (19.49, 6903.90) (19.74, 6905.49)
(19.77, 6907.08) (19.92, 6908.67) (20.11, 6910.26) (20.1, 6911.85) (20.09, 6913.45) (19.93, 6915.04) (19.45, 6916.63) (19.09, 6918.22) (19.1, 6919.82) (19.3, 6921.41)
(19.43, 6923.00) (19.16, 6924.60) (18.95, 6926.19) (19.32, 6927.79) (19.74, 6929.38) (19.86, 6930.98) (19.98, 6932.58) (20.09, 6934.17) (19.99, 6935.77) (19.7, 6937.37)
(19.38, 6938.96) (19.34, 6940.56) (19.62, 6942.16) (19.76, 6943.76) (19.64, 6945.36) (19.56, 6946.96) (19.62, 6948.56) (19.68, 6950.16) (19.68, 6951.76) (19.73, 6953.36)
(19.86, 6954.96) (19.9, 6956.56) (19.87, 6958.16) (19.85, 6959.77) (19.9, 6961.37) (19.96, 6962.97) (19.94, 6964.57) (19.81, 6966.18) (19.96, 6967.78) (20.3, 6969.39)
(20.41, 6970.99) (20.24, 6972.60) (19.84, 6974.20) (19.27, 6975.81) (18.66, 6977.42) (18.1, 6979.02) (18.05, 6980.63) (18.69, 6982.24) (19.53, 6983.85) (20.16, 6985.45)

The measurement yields 0.97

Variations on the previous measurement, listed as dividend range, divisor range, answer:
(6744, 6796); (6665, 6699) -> 0.98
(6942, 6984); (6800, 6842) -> 0.99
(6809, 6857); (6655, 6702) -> 0.97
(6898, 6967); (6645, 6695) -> 0.96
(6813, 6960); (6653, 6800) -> 0.98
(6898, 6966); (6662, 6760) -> 0.98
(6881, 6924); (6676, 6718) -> 0.97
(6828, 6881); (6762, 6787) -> 0.99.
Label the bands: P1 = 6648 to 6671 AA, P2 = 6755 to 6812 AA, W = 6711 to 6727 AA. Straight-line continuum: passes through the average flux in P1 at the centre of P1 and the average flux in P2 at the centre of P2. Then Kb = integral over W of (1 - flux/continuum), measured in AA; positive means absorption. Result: 0.15 AA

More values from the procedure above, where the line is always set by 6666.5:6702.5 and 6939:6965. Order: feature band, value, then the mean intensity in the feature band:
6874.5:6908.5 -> 0.5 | 19.6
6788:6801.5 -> 0.1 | 19.9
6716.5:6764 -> 0.3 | 20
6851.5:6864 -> 0.4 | 19.2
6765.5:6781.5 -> 0.2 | 19.9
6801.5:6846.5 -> 0.5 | 19.8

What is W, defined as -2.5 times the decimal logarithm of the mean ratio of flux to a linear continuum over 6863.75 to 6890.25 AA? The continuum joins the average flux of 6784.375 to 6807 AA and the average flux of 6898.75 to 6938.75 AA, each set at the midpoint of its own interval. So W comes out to 0.00 mag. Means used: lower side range 19.9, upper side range 19.6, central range 19.6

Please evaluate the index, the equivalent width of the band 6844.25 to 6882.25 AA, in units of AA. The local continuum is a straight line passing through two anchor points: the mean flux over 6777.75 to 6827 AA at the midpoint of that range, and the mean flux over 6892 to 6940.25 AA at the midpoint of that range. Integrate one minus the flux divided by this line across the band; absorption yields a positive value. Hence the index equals 0.3 AA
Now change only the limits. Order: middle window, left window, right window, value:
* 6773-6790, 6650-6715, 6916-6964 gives 0.2 AA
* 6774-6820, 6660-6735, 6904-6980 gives 0.2 AA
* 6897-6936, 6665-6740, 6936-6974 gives 0.5 AA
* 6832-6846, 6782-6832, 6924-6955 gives 0.2 AA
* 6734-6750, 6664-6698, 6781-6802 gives -0.2 AA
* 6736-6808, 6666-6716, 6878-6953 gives 0.3 AA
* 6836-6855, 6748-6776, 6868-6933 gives 0.2 AA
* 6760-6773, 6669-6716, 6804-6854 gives 0.1 AA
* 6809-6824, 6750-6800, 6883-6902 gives -0.1 AA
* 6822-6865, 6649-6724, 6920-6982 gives 0.7 AA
